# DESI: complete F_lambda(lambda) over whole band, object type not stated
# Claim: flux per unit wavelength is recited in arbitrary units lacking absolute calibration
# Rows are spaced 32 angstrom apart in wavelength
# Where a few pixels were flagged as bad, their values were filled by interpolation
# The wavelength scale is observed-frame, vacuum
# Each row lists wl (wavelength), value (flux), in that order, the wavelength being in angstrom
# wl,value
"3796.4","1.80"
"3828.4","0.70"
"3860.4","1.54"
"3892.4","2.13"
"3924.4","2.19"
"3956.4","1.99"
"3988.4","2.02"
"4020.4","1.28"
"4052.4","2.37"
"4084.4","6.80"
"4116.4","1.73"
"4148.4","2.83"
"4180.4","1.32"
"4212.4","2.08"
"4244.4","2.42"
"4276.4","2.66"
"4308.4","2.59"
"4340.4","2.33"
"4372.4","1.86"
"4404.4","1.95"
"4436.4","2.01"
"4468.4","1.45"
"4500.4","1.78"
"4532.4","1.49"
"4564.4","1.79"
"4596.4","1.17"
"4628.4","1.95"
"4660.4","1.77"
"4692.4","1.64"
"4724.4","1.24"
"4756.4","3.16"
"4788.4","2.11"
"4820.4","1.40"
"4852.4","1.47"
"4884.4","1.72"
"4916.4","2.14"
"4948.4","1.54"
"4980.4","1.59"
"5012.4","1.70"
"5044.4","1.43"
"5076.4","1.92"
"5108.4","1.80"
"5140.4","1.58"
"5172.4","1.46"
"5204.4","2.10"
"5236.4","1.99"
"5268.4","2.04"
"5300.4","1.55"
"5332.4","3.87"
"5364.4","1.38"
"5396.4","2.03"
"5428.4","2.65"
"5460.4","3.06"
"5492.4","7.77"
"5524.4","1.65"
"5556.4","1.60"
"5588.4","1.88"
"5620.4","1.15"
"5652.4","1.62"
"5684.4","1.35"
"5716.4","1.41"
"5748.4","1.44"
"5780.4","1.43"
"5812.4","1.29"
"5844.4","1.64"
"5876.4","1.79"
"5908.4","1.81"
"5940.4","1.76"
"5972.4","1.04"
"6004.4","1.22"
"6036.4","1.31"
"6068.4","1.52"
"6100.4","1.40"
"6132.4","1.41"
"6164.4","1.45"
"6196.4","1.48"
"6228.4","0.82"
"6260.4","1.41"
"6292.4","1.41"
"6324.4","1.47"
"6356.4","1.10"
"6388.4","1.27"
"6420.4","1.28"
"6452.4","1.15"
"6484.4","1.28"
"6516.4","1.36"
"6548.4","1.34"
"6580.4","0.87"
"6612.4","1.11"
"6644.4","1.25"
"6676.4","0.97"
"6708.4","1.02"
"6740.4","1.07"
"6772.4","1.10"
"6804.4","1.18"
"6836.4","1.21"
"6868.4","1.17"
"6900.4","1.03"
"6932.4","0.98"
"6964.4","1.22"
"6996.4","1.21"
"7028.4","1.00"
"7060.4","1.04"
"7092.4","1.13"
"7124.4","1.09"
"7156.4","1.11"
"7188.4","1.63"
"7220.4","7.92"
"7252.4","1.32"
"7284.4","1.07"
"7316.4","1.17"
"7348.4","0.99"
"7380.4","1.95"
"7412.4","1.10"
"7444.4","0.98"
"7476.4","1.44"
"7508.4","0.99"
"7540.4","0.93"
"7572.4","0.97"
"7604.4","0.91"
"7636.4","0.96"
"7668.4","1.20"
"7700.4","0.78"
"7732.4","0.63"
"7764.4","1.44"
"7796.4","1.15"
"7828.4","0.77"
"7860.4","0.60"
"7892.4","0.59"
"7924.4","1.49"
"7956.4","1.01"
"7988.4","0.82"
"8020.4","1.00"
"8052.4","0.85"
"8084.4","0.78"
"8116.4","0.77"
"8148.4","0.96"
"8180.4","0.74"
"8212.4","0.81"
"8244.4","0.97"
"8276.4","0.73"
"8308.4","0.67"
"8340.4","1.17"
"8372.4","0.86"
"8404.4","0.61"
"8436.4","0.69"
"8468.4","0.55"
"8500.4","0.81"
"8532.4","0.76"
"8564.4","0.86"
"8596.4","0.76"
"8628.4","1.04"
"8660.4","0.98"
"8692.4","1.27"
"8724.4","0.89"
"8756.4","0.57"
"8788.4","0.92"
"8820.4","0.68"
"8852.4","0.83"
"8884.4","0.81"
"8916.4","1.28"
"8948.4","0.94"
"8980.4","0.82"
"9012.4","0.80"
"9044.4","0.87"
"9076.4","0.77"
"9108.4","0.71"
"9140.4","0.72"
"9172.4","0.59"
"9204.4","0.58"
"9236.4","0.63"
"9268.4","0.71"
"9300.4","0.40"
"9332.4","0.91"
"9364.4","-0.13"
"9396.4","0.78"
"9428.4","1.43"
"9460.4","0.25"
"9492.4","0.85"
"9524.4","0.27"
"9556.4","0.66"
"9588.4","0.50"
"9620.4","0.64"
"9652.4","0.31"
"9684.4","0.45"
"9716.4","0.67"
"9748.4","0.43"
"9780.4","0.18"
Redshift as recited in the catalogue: 0.098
